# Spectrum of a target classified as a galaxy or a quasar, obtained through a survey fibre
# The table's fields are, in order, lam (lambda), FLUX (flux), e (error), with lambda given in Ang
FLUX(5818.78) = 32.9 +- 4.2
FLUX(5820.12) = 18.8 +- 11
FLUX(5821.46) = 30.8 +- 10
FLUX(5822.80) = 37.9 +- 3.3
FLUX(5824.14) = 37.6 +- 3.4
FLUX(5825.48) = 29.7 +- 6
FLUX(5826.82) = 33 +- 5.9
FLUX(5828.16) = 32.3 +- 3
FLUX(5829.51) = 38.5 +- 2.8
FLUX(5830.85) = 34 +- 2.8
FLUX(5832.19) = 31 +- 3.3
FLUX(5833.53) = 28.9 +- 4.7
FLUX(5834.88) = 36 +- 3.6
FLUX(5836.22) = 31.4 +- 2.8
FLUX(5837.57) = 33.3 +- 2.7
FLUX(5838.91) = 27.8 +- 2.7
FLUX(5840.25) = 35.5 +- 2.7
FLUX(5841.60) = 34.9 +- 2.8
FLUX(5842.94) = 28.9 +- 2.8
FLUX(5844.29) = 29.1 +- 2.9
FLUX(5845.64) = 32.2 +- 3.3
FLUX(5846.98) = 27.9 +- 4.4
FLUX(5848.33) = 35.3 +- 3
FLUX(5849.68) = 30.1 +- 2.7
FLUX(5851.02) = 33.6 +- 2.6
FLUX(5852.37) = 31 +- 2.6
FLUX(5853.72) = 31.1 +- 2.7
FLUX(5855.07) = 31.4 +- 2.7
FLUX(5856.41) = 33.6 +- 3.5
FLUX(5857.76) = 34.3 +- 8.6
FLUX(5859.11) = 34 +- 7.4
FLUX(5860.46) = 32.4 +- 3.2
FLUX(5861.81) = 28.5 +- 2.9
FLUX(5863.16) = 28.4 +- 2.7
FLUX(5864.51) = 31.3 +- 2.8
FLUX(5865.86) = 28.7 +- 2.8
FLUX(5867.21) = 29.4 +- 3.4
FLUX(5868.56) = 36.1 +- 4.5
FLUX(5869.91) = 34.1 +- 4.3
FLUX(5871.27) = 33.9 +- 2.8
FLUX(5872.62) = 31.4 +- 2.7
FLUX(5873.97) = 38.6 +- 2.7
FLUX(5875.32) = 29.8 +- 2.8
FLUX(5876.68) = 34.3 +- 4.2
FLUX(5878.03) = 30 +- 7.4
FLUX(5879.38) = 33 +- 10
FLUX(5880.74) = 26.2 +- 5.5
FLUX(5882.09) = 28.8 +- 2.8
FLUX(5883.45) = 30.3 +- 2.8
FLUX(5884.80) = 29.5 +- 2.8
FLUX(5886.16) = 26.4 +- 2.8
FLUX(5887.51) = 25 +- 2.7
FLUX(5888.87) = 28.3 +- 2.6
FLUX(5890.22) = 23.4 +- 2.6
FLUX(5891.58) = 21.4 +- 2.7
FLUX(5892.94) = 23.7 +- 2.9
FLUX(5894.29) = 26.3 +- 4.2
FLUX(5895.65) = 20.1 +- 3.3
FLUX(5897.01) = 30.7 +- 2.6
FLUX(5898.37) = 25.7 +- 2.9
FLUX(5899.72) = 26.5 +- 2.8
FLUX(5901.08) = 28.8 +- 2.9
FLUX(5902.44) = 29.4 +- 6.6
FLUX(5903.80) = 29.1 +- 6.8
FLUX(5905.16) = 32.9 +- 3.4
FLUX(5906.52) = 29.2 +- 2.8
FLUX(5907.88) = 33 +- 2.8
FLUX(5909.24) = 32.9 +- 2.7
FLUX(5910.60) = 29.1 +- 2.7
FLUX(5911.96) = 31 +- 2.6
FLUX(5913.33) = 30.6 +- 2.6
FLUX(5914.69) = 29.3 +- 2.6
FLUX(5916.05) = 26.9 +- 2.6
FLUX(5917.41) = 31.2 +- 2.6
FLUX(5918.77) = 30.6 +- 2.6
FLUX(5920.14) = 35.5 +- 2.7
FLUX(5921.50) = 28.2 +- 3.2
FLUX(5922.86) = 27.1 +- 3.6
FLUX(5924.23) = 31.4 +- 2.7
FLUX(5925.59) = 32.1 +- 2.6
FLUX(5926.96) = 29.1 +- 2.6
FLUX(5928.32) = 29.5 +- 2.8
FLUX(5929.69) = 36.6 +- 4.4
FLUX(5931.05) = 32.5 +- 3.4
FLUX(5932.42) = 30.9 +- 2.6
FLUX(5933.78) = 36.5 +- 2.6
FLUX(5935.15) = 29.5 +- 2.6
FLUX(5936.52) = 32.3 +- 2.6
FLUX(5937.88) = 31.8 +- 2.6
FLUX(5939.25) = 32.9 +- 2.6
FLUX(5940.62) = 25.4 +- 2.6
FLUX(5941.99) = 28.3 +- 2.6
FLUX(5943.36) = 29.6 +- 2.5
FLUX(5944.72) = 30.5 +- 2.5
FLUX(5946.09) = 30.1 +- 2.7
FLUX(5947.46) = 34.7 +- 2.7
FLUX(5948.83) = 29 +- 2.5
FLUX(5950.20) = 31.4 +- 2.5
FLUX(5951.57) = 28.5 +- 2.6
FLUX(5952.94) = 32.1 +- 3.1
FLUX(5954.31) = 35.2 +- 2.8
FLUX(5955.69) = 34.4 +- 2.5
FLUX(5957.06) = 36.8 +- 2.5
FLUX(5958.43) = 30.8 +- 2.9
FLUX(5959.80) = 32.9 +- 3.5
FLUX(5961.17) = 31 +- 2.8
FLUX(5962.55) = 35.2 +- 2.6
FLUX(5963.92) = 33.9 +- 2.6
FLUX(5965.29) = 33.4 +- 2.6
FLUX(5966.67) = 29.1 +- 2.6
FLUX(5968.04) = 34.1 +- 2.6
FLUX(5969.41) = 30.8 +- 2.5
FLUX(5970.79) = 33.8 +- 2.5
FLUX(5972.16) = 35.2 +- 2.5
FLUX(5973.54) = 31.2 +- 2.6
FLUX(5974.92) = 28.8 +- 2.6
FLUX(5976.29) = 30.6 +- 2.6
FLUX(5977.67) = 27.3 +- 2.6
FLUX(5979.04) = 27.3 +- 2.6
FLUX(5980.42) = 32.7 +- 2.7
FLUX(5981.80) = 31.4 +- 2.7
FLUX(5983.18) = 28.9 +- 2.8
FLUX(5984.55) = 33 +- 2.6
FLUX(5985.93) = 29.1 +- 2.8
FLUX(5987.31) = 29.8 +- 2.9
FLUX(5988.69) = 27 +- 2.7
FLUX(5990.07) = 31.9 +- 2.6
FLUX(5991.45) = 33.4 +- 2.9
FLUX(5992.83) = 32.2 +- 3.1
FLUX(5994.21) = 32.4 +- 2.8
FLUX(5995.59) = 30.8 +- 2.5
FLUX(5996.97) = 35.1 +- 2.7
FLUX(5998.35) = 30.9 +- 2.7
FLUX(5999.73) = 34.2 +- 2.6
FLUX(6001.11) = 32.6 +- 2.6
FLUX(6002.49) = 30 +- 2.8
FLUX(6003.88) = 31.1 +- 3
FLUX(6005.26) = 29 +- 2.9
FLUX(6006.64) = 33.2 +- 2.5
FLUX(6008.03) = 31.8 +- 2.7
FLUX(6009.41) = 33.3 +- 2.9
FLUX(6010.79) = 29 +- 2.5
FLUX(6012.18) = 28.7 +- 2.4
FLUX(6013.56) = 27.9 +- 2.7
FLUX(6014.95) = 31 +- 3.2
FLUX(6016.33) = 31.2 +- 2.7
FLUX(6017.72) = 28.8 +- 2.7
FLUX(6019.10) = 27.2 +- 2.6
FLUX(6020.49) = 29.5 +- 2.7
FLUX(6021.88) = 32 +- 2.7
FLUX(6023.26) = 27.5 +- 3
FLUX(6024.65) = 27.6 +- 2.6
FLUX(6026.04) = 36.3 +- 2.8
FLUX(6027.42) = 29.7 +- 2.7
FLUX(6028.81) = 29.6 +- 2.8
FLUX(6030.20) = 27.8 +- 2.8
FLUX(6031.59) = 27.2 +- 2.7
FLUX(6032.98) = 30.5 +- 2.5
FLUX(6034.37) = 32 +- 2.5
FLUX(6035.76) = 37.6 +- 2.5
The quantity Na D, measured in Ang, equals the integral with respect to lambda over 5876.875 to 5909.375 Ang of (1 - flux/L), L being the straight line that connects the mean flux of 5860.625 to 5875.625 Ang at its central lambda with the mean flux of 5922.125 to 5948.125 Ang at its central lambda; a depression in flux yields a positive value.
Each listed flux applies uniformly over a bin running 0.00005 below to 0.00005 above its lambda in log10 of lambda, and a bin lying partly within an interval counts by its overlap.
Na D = 3.8 Ang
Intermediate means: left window 31.9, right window 31.1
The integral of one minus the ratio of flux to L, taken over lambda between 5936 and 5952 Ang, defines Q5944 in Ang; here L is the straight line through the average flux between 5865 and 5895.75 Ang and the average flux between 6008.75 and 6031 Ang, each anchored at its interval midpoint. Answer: -0.5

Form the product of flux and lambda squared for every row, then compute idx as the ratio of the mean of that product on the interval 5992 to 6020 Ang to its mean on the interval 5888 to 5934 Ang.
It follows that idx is 1.1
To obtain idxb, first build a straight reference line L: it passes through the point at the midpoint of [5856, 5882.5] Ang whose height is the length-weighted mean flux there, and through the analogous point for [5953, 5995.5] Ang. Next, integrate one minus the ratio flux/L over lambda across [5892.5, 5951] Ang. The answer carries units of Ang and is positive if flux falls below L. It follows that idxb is 3.2 Ang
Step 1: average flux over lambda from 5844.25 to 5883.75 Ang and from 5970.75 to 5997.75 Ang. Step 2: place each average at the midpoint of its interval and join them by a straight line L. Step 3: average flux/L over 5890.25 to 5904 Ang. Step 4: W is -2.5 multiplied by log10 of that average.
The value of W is 0.21 mag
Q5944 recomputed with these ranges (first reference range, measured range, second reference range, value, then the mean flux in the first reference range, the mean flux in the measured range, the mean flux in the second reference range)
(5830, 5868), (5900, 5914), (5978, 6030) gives 0.4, 31.6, 30.5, 30.7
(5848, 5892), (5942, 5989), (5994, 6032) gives -1.3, 30.7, 31.4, 30.6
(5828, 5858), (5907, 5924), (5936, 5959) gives 0.6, 32.2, 30.5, 31.4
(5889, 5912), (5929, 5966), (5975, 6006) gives -3.4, 27.8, 32.1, 30.9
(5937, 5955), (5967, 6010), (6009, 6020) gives -2.0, 30.8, 31.4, 29.5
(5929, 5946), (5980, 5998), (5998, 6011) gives 0.1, 31.4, 31.3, 31.6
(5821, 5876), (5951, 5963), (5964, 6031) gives -0.7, 32.4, 33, 30.8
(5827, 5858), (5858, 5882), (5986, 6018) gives 0.2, 32.2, 31.7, 31.1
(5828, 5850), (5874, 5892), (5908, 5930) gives 1.6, 32.2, 28.7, 30.6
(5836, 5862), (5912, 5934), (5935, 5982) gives 0.4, 31.9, 31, 31.5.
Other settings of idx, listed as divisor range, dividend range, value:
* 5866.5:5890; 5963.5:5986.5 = 1.05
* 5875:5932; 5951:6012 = 1.11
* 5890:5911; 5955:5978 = 1.19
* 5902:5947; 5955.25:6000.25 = 1.05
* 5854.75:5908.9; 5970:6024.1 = 1.08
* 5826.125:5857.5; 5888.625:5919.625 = 0.90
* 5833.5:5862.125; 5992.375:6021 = 1.02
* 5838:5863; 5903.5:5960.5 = 1.01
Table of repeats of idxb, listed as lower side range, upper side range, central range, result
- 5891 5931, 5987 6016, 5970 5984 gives -0.02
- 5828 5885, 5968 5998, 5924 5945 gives 0.17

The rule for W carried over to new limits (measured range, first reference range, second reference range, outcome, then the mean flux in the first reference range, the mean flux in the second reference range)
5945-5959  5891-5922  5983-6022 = -0.09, 28.8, 30.9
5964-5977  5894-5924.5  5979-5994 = -0.05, 29.4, 30.8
